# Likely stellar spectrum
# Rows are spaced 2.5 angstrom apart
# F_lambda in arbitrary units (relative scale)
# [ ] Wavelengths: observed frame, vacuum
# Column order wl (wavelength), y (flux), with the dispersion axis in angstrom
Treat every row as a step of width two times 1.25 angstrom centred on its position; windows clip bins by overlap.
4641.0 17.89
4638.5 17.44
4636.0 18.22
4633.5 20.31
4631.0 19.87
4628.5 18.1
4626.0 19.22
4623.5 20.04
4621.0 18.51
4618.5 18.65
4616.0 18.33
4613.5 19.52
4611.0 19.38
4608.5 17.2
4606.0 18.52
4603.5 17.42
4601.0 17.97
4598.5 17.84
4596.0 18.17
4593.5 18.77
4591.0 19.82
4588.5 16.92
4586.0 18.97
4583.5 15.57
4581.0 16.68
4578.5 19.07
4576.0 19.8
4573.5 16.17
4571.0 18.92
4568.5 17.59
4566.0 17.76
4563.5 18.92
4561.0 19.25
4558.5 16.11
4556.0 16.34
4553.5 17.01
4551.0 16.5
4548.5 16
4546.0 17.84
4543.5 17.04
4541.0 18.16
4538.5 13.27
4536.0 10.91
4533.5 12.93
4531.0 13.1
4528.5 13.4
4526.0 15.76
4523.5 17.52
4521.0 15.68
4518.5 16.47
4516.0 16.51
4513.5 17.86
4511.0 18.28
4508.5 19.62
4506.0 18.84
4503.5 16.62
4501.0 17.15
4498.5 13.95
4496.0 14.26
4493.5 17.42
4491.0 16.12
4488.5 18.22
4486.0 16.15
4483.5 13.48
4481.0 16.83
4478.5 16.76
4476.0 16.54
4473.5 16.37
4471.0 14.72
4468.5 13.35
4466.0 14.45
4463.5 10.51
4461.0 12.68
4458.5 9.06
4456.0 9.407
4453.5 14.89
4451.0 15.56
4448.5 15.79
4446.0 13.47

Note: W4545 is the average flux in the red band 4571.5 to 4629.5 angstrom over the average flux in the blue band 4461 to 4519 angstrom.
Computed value 1.1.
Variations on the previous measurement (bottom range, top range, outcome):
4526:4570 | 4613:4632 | 1.19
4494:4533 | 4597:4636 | 1.15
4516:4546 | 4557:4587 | 1.18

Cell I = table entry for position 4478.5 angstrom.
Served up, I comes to 16.76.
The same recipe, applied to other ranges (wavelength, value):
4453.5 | 14.89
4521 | 15.68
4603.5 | 17.42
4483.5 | 13.48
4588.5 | 16.92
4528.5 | 13.4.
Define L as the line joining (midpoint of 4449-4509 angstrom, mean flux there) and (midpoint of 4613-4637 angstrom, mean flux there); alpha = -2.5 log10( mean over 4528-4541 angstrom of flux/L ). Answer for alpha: 0.25 mag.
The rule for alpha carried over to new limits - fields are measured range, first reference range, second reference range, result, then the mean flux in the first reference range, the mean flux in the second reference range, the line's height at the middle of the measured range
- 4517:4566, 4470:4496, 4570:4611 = 0.08 mag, 16.2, 18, 17.2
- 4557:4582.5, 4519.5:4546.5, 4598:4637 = -0.09 mag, 15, 18.7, 16.6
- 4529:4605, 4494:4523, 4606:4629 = 0.06 mag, 16.9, 18.8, 17.9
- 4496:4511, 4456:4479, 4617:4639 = -0.16 mag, 13.5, 19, 14.7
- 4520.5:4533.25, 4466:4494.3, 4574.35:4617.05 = 0.13 mag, 15.9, 18.2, 16.8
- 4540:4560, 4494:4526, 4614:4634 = 0.05 mag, 16.9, 19.1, 17.6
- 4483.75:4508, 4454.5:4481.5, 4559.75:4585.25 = -0.12 mag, 13.6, 18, 14.8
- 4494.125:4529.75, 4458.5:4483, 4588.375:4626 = -0.07 mag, 14.4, 18.5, 15.6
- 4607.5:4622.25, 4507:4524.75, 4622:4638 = 0.02 mag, 17.4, 19.2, 19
